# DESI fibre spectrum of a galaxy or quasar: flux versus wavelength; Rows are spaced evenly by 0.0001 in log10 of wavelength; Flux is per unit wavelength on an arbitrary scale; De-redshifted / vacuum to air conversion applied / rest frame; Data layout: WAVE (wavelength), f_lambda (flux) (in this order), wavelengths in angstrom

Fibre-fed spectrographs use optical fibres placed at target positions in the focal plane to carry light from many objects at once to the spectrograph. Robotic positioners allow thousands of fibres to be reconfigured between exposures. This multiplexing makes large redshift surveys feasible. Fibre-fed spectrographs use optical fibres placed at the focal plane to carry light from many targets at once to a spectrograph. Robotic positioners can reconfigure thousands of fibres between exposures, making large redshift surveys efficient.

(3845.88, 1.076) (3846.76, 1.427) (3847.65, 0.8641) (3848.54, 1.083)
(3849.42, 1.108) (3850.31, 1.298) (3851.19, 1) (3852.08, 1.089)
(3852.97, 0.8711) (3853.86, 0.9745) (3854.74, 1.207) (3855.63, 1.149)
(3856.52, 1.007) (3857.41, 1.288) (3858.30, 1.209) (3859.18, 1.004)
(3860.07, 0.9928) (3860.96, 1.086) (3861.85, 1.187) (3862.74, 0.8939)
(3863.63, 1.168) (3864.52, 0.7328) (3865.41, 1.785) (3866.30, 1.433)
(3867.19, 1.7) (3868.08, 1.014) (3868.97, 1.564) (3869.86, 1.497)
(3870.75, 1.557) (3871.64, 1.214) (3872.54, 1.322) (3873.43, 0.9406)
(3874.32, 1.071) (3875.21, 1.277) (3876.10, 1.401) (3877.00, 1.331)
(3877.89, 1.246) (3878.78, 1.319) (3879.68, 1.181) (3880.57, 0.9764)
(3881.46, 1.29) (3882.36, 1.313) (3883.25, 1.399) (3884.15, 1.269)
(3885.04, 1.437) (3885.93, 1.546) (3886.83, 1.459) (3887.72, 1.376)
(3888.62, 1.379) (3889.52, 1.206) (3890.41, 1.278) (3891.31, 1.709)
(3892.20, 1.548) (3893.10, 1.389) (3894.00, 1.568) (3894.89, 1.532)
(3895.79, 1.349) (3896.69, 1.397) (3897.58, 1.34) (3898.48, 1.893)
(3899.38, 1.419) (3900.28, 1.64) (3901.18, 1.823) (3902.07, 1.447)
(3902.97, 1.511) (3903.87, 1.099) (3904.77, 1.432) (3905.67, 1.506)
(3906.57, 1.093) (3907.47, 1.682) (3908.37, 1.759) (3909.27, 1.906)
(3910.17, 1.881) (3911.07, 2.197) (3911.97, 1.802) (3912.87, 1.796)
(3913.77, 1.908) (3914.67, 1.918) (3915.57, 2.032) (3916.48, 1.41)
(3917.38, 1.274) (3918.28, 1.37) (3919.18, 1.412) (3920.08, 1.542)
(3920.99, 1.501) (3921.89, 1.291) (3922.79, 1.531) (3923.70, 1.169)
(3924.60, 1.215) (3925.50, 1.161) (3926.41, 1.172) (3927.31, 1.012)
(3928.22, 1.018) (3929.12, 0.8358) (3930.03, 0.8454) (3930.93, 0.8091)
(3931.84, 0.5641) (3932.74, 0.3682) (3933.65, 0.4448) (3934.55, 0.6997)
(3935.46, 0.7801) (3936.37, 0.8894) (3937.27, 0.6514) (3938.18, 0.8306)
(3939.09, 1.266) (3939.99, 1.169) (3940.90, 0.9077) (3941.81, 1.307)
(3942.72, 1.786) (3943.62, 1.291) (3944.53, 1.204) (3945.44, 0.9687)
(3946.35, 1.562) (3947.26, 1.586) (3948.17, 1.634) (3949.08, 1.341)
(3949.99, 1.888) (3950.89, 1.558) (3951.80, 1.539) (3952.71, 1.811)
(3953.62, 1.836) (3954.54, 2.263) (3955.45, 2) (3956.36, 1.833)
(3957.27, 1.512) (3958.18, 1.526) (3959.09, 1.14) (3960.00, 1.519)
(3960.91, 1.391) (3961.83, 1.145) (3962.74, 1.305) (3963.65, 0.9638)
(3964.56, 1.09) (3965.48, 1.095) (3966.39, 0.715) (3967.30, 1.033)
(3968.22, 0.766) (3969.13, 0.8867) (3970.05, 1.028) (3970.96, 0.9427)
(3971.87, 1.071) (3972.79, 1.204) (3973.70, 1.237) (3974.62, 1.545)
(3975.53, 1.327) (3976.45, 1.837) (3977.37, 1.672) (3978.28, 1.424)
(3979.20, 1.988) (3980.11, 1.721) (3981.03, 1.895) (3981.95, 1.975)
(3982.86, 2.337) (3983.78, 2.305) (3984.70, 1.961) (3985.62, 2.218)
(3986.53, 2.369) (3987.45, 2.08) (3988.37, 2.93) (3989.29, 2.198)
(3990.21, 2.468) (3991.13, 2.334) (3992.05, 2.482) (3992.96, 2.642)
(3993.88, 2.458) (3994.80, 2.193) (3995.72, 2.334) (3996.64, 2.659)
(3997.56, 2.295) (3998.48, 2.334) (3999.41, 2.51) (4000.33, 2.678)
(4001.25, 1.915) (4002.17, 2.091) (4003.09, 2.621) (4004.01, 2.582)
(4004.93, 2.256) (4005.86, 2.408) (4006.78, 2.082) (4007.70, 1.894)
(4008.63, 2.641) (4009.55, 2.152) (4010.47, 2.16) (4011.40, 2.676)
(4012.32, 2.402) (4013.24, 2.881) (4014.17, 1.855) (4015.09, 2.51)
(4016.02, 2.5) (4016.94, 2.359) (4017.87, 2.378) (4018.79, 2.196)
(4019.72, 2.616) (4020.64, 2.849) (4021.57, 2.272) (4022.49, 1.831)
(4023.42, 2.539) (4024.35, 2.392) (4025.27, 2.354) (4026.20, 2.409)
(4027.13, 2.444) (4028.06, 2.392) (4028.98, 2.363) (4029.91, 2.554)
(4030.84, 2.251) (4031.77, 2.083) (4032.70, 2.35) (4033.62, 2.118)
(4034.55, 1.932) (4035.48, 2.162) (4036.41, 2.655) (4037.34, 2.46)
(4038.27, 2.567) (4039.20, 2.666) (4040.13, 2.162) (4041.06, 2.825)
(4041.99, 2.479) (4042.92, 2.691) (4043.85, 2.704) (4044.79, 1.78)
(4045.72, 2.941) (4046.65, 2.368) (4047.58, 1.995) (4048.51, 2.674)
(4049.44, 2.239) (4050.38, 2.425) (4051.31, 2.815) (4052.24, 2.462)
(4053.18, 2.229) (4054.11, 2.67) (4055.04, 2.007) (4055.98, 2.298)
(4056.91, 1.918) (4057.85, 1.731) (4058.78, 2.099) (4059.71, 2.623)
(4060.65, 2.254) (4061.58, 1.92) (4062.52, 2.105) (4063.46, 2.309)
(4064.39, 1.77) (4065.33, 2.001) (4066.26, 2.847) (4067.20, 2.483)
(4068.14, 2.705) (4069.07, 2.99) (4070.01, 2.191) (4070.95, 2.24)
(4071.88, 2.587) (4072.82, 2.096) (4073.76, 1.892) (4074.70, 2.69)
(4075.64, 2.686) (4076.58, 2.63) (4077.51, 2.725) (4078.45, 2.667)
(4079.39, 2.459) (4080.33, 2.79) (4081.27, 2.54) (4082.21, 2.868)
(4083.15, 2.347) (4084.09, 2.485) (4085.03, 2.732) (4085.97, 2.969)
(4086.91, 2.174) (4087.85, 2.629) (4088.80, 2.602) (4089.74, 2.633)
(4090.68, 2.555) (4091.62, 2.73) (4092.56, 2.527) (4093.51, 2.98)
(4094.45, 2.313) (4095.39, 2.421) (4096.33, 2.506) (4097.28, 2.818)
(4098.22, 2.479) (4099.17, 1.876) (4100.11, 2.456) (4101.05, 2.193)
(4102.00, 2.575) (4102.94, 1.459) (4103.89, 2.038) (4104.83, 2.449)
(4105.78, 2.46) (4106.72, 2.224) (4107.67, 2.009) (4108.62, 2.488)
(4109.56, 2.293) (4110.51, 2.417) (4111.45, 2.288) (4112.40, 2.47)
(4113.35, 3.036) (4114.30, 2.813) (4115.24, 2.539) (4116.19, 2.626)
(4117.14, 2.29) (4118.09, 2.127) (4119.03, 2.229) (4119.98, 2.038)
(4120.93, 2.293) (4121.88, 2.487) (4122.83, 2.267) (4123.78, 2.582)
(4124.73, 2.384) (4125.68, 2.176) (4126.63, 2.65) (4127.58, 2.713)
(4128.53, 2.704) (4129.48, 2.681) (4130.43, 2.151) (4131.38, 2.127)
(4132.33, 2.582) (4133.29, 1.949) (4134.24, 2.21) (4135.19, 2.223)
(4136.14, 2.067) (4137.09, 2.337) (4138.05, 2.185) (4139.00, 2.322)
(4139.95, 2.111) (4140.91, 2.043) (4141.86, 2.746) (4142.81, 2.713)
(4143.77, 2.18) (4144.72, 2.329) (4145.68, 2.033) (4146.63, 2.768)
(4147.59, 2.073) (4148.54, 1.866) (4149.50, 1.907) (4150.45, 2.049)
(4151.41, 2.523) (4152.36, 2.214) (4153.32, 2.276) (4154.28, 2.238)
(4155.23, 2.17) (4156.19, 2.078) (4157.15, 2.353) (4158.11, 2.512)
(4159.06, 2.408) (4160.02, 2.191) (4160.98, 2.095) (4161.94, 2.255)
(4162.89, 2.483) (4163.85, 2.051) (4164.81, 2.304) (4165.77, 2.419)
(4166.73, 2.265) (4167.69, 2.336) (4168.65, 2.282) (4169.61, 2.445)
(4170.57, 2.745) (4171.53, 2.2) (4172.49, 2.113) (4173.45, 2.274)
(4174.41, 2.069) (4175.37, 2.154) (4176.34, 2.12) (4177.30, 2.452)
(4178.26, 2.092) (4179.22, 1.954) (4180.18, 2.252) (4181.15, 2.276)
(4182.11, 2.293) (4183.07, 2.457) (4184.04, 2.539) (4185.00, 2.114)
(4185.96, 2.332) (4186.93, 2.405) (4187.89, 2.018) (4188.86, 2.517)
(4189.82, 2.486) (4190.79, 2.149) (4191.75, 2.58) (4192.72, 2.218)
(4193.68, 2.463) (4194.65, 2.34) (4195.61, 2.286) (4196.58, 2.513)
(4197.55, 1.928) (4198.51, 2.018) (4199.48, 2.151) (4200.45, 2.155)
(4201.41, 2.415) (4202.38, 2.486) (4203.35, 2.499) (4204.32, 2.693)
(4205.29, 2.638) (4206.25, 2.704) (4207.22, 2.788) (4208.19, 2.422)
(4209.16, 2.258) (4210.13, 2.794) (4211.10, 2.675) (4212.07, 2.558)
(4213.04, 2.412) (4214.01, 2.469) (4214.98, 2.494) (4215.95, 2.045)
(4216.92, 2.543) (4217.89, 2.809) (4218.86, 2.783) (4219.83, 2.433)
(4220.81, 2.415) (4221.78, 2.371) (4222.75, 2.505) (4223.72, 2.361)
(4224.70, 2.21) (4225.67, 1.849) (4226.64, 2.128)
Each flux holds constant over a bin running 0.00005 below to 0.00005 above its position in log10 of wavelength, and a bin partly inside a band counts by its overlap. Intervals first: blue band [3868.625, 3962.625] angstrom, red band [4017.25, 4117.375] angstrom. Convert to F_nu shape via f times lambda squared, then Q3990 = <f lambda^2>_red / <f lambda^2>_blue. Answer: 1.89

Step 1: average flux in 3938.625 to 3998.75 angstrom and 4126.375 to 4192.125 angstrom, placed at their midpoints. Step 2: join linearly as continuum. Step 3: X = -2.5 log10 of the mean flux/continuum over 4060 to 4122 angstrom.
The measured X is -0.177 mag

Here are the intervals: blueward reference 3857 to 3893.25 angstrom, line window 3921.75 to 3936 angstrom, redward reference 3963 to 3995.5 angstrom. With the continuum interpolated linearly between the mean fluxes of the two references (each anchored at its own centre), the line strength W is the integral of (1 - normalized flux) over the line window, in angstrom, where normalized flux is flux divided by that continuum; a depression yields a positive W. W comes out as 5.54 angstrom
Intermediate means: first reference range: 1.29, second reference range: 1.73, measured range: 0.924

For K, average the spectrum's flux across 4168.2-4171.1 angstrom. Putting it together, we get 2.49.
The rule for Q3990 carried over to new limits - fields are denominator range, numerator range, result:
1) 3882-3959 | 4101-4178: 1.84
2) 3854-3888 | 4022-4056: 2.07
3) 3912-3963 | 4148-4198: 1.93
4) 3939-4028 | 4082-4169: 1.33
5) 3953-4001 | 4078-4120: 1.46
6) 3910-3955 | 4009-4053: 1.91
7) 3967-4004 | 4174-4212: 1.33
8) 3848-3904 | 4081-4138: 2.09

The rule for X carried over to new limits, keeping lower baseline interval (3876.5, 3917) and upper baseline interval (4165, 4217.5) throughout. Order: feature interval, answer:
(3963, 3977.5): 0.45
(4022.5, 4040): -0.23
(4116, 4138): -0.08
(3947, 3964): 0.07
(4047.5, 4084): -0.19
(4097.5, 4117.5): -0.12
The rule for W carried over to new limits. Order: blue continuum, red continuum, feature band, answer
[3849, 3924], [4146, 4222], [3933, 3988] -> 7.0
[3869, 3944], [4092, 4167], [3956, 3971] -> 3.9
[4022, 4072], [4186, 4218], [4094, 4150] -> 1.1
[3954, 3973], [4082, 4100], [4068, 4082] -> -0.8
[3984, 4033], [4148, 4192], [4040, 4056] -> -0.7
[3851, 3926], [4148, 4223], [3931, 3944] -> 5.3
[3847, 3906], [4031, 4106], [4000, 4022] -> -3.1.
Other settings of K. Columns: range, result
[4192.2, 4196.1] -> 2.33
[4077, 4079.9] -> 2.63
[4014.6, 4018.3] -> 2.43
